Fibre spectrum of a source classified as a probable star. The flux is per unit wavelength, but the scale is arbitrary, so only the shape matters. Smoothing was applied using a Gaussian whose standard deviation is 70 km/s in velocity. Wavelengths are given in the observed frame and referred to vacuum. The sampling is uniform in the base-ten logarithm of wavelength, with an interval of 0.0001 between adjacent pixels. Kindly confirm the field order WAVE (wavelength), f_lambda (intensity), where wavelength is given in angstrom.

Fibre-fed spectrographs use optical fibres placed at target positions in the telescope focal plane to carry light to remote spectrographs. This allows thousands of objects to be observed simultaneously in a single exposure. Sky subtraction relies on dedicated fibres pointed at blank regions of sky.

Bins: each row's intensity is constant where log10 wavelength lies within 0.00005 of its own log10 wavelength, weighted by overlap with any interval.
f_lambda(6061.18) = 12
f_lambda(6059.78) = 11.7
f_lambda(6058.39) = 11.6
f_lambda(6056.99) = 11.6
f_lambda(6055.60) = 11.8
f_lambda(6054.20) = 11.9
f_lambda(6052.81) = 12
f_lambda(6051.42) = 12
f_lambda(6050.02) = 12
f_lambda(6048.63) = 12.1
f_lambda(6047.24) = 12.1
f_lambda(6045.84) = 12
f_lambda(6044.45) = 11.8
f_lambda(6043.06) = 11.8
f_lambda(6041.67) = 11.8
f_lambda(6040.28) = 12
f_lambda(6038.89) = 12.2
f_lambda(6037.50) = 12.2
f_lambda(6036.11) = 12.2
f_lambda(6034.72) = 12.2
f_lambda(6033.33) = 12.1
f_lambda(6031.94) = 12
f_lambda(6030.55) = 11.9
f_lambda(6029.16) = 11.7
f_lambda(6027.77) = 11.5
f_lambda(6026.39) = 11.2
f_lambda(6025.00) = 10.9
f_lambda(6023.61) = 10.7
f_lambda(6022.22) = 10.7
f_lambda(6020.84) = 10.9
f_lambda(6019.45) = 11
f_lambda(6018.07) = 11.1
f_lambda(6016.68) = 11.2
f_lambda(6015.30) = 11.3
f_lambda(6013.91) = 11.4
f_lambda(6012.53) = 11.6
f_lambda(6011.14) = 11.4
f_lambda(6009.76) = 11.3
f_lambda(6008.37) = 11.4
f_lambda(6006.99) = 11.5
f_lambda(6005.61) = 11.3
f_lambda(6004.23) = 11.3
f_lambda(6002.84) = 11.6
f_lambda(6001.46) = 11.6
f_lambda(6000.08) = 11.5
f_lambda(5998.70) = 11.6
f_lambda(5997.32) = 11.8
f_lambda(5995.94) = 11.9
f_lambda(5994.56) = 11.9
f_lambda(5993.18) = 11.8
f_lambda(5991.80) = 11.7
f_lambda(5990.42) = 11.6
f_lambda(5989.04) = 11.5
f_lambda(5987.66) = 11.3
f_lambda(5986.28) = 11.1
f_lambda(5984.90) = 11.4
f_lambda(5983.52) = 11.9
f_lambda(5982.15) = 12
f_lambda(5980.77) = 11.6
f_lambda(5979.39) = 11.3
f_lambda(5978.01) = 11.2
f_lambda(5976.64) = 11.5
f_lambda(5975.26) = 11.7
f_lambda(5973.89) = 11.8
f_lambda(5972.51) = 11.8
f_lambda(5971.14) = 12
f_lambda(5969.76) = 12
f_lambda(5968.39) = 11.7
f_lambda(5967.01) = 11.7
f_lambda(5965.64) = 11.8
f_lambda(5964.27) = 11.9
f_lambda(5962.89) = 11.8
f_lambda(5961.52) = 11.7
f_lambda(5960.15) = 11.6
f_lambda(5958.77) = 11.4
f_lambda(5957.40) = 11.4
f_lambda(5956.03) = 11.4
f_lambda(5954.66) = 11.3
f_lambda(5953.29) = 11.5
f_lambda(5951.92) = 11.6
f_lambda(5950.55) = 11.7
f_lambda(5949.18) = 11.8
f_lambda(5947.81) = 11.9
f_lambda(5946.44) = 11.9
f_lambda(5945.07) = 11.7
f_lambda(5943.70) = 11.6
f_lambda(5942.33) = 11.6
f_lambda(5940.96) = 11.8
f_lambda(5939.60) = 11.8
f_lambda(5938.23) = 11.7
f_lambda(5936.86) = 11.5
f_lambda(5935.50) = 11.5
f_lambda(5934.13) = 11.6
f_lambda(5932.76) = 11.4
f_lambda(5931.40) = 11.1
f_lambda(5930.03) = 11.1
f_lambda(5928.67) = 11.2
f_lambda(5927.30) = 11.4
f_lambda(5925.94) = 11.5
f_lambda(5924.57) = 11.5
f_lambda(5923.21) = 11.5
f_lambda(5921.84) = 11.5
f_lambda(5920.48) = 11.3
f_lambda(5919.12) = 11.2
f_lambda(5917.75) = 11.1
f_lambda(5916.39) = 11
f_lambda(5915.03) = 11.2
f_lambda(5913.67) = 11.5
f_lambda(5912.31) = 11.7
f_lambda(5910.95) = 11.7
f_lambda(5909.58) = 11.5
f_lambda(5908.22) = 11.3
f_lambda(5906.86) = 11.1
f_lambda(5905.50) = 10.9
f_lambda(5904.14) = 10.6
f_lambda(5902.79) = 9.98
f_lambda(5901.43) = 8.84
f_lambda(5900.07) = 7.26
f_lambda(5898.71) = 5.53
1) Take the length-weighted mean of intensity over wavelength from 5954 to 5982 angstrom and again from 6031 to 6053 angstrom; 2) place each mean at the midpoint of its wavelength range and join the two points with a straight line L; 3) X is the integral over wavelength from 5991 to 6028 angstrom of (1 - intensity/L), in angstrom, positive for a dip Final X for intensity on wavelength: 1.5 angstrom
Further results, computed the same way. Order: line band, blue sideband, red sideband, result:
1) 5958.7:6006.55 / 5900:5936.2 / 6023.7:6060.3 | -0.7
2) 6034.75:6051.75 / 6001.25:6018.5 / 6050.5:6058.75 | -0.5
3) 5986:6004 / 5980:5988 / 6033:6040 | 0.1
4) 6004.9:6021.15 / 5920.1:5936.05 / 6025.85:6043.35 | 0.7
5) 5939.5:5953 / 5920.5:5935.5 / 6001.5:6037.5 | -0.4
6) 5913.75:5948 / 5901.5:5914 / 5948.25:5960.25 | -0.6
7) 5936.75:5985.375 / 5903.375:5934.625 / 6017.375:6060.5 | -1.0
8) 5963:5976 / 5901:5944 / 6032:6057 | -0.3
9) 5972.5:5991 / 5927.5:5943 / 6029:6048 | 0.3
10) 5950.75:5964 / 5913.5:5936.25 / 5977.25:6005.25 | -0.1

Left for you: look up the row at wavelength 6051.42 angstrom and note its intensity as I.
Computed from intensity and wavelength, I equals 12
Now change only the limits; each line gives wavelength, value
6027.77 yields 11.5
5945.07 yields 11.7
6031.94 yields 12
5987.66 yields 11.3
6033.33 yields 12.1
